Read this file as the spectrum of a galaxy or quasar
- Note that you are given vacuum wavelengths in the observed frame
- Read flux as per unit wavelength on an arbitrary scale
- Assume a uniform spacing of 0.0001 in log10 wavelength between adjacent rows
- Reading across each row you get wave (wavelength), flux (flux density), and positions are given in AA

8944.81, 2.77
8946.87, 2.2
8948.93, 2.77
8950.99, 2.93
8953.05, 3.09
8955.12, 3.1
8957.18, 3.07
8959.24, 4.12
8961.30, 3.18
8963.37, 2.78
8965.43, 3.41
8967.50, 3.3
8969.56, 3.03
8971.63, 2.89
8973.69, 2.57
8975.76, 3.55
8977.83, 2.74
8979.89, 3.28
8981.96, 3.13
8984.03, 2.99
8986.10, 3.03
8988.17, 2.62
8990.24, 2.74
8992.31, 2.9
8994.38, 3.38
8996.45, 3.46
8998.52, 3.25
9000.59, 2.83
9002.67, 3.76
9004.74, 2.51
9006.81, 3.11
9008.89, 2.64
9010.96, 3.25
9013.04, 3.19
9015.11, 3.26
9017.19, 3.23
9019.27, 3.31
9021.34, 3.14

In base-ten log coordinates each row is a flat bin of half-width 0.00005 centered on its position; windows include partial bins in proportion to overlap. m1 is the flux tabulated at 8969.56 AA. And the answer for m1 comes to 3.03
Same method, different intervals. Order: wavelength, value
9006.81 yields 3.11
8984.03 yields 2.99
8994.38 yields 3.38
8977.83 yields 2.74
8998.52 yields 3.25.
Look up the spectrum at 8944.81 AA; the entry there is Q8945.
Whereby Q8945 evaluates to 2.77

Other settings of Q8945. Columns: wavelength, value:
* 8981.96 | 3.13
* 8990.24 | 2.74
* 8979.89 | 3.28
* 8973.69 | 2.57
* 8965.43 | 3.41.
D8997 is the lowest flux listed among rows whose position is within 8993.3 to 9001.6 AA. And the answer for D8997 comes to 2.83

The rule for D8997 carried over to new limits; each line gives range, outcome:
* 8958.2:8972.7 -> 2.78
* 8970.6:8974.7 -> 2.57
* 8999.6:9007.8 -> 2.51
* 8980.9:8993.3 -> 2.62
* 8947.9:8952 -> 2.77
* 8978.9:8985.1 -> 2.99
